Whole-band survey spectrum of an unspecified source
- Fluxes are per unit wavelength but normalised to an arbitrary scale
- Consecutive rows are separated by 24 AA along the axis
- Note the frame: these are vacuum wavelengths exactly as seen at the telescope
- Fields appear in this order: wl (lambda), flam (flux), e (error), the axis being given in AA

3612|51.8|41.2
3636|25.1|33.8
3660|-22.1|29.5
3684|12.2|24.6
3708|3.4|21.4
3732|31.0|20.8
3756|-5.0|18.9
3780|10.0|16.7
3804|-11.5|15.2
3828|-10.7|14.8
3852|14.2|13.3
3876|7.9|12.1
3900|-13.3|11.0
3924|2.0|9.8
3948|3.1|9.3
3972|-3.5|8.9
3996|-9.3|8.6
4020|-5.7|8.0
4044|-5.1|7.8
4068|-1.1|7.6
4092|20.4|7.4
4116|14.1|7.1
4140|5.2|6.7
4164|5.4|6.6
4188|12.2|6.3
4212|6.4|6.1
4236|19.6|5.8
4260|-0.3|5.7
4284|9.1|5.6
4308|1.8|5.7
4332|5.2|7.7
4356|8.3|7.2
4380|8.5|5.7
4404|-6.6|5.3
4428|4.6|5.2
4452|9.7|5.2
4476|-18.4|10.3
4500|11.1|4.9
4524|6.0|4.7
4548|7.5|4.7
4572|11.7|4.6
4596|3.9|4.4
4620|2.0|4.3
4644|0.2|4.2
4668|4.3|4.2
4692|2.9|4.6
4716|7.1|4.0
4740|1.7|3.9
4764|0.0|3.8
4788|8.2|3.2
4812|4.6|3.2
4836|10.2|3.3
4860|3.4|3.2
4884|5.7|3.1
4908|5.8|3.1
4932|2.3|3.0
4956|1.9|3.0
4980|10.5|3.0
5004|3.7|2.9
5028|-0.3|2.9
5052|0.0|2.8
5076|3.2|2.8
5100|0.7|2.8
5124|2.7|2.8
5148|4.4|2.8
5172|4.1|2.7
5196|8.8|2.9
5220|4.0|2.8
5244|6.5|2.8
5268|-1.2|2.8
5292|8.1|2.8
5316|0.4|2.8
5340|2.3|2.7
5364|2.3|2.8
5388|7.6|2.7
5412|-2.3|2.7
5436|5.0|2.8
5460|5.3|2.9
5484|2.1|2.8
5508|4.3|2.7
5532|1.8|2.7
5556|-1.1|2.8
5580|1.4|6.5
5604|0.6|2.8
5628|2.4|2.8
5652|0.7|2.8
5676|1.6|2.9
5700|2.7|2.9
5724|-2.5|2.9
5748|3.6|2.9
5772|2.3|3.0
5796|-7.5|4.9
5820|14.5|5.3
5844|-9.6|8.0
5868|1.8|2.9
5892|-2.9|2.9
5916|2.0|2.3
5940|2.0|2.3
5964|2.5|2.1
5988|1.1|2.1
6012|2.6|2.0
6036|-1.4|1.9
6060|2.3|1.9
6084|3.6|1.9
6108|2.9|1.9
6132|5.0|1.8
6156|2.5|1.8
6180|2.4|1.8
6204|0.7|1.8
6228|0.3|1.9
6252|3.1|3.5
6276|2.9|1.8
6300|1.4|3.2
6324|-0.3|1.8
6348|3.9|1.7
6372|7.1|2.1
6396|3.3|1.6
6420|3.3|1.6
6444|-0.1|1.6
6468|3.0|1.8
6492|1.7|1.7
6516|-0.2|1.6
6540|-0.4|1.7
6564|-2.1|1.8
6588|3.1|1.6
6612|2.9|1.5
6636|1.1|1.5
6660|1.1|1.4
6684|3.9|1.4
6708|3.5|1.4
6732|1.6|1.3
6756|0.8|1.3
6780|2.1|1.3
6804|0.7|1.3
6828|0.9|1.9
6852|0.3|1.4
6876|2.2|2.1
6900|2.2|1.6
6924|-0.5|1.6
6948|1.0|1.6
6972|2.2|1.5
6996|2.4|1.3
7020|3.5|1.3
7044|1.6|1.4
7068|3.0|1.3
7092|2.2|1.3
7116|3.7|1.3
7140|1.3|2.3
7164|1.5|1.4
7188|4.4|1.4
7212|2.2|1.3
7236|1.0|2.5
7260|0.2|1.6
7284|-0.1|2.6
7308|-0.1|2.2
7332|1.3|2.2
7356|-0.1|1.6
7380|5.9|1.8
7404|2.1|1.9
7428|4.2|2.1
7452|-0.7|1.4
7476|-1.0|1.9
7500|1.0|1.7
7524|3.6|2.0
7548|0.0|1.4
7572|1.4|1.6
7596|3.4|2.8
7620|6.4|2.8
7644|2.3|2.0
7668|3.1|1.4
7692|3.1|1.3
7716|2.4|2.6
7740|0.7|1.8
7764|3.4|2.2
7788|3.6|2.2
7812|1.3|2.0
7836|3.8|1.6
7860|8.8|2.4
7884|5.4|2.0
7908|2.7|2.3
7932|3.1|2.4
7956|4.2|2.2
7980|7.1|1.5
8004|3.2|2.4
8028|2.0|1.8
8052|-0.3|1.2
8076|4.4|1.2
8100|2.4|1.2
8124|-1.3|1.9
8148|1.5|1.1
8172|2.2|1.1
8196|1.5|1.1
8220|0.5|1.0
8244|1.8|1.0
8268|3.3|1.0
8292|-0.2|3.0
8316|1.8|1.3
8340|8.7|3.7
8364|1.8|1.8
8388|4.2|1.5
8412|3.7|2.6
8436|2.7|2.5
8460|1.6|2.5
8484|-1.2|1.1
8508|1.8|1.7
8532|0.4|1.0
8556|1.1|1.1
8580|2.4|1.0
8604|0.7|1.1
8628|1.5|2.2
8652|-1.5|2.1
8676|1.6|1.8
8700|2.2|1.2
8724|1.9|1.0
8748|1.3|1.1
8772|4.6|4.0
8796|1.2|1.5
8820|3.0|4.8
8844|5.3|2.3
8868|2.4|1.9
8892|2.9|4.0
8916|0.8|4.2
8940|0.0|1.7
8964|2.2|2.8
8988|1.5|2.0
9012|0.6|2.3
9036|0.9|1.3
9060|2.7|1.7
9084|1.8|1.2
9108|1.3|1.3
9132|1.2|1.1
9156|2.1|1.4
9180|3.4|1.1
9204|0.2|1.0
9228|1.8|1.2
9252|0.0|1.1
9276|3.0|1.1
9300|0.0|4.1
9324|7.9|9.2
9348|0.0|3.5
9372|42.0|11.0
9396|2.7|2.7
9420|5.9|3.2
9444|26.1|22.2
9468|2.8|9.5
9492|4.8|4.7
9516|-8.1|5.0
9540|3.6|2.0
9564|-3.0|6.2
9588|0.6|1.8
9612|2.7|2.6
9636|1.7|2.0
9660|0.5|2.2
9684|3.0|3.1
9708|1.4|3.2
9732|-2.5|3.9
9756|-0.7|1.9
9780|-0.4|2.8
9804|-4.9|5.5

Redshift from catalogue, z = 1.513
